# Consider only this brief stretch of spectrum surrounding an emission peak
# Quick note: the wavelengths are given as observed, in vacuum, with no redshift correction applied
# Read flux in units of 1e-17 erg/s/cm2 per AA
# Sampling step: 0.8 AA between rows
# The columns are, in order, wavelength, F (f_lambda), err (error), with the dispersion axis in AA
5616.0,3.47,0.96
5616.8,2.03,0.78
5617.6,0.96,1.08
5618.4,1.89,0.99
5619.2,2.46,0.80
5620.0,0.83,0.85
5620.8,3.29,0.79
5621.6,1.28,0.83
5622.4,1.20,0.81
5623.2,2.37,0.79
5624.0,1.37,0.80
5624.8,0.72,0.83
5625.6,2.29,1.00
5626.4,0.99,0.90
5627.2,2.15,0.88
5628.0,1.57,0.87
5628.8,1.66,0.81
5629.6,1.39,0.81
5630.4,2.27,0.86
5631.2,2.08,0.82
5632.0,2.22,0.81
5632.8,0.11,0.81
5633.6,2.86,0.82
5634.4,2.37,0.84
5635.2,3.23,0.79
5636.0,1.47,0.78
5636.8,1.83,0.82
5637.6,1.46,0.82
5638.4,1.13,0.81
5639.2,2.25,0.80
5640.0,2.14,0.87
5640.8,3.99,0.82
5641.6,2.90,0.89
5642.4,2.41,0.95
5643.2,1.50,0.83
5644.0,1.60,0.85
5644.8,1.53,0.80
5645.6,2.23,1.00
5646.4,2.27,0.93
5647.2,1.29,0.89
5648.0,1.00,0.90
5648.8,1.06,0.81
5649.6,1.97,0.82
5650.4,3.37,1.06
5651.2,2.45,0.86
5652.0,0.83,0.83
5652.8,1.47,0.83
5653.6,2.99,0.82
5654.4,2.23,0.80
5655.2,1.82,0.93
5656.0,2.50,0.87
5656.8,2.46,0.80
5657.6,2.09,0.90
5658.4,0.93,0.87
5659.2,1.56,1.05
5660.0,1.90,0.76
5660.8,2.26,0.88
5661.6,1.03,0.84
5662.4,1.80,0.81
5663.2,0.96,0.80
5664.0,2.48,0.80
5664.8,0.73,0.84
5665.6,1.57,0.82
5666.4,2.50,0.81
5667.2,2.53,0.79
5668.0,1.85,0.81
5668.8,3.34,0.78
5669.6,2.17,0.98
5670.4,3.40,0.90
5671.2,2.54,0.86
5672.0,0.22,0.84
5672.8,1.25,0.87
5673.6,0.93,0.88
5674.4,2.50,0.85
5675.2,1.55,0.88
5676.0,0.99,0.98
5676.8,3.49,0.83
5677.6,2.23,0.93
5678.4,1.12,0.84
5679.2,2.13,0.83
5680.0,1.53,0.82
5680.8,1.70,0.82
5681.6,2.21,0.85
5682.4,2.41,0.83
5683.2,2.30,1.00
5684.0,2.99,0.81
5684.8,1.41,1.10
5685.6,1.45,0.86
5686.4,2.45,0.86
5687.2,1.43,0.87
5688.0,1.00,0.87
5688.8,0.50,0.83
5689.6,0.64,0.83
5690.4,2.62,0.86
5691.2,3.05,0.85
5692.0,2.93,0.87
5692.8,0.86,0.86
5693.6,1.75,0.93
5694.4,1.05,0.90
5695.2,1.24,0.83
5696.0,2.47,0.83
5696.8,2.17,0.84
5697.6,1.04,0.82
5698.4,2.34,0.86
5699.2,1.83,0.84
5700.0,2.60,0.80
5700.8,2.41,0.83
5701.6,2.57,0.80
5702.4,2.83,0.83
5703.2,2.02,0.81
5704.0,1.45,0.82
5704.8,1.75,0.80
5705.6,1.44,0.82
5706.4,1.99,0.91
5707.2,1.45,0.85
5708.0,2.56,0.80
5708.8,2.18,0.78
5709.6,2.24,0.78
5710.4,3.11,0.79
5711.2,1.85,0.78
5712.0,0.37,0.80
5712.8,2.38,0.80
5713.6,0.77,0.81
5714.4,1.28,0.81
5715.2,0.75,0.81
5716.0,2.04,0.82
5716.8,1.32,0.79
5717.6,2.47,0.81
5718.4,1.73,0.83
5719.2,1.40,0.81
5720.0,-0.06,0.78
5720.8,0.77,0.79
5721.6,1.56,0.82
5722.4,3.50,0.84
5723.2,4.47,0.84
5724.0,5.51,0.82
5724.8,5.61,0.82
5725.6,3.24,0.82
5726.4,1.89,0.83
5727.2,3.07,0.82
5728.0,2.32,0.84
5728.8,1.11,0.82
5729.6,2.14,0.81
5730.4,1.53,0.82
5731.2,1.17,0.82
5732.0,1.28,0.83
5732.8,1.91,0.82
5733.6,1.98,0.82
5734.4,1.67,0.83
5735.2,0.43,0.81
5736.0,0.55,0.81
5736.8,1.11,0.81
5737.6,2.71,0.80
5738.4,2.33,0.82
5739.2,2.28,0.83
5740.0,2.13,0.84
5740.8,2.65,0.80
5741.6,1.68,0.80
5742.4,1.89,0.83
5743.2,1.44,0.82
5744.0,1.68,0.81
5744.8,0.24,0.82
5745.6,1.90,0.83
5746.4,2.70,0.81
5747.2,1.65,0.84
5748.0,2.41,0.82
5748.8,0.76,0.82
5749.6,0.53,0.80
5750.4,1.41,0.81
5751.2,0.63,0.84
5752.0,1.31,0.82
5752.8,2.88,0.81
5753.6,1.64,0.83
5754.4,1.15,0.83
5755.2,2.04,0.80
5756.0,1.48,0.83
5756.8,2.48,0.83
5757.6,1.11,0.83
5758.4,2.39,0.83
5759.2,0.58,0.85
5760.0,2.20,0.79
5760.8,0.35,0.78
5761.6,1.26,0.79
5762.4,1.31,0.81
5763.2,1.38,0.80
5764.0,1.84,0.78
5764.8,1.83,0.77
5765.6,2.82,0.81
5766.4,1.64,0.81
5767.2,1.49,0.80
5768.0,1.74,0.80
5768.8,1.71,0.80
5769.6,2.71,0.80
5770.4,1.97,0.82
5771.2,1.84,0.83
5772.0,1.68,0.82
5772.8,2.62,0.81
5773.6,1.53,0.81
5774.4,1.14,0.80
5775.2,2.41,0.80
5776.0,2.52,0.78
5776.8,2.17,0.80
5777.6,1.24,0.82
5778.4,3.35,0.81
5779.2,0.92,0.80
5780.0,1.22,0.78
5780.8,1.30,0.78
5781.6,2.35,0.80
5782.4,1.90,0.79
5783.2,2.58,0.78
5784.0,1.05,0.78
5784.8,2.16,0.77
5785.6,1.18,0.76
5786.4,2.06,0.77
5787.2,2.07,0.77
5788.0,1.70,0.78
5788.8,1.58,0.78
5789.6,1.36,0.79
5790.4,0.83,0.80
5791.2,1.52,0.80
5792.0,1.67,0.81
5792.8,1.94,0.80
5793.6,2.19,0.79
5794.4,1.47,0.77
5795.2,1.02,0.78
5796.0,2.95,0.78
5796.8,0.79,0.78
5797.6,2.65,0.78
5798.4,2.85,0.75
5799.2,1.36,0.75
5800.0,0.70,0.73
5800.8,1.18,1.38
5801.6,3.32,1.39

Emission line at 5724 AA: [O III]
